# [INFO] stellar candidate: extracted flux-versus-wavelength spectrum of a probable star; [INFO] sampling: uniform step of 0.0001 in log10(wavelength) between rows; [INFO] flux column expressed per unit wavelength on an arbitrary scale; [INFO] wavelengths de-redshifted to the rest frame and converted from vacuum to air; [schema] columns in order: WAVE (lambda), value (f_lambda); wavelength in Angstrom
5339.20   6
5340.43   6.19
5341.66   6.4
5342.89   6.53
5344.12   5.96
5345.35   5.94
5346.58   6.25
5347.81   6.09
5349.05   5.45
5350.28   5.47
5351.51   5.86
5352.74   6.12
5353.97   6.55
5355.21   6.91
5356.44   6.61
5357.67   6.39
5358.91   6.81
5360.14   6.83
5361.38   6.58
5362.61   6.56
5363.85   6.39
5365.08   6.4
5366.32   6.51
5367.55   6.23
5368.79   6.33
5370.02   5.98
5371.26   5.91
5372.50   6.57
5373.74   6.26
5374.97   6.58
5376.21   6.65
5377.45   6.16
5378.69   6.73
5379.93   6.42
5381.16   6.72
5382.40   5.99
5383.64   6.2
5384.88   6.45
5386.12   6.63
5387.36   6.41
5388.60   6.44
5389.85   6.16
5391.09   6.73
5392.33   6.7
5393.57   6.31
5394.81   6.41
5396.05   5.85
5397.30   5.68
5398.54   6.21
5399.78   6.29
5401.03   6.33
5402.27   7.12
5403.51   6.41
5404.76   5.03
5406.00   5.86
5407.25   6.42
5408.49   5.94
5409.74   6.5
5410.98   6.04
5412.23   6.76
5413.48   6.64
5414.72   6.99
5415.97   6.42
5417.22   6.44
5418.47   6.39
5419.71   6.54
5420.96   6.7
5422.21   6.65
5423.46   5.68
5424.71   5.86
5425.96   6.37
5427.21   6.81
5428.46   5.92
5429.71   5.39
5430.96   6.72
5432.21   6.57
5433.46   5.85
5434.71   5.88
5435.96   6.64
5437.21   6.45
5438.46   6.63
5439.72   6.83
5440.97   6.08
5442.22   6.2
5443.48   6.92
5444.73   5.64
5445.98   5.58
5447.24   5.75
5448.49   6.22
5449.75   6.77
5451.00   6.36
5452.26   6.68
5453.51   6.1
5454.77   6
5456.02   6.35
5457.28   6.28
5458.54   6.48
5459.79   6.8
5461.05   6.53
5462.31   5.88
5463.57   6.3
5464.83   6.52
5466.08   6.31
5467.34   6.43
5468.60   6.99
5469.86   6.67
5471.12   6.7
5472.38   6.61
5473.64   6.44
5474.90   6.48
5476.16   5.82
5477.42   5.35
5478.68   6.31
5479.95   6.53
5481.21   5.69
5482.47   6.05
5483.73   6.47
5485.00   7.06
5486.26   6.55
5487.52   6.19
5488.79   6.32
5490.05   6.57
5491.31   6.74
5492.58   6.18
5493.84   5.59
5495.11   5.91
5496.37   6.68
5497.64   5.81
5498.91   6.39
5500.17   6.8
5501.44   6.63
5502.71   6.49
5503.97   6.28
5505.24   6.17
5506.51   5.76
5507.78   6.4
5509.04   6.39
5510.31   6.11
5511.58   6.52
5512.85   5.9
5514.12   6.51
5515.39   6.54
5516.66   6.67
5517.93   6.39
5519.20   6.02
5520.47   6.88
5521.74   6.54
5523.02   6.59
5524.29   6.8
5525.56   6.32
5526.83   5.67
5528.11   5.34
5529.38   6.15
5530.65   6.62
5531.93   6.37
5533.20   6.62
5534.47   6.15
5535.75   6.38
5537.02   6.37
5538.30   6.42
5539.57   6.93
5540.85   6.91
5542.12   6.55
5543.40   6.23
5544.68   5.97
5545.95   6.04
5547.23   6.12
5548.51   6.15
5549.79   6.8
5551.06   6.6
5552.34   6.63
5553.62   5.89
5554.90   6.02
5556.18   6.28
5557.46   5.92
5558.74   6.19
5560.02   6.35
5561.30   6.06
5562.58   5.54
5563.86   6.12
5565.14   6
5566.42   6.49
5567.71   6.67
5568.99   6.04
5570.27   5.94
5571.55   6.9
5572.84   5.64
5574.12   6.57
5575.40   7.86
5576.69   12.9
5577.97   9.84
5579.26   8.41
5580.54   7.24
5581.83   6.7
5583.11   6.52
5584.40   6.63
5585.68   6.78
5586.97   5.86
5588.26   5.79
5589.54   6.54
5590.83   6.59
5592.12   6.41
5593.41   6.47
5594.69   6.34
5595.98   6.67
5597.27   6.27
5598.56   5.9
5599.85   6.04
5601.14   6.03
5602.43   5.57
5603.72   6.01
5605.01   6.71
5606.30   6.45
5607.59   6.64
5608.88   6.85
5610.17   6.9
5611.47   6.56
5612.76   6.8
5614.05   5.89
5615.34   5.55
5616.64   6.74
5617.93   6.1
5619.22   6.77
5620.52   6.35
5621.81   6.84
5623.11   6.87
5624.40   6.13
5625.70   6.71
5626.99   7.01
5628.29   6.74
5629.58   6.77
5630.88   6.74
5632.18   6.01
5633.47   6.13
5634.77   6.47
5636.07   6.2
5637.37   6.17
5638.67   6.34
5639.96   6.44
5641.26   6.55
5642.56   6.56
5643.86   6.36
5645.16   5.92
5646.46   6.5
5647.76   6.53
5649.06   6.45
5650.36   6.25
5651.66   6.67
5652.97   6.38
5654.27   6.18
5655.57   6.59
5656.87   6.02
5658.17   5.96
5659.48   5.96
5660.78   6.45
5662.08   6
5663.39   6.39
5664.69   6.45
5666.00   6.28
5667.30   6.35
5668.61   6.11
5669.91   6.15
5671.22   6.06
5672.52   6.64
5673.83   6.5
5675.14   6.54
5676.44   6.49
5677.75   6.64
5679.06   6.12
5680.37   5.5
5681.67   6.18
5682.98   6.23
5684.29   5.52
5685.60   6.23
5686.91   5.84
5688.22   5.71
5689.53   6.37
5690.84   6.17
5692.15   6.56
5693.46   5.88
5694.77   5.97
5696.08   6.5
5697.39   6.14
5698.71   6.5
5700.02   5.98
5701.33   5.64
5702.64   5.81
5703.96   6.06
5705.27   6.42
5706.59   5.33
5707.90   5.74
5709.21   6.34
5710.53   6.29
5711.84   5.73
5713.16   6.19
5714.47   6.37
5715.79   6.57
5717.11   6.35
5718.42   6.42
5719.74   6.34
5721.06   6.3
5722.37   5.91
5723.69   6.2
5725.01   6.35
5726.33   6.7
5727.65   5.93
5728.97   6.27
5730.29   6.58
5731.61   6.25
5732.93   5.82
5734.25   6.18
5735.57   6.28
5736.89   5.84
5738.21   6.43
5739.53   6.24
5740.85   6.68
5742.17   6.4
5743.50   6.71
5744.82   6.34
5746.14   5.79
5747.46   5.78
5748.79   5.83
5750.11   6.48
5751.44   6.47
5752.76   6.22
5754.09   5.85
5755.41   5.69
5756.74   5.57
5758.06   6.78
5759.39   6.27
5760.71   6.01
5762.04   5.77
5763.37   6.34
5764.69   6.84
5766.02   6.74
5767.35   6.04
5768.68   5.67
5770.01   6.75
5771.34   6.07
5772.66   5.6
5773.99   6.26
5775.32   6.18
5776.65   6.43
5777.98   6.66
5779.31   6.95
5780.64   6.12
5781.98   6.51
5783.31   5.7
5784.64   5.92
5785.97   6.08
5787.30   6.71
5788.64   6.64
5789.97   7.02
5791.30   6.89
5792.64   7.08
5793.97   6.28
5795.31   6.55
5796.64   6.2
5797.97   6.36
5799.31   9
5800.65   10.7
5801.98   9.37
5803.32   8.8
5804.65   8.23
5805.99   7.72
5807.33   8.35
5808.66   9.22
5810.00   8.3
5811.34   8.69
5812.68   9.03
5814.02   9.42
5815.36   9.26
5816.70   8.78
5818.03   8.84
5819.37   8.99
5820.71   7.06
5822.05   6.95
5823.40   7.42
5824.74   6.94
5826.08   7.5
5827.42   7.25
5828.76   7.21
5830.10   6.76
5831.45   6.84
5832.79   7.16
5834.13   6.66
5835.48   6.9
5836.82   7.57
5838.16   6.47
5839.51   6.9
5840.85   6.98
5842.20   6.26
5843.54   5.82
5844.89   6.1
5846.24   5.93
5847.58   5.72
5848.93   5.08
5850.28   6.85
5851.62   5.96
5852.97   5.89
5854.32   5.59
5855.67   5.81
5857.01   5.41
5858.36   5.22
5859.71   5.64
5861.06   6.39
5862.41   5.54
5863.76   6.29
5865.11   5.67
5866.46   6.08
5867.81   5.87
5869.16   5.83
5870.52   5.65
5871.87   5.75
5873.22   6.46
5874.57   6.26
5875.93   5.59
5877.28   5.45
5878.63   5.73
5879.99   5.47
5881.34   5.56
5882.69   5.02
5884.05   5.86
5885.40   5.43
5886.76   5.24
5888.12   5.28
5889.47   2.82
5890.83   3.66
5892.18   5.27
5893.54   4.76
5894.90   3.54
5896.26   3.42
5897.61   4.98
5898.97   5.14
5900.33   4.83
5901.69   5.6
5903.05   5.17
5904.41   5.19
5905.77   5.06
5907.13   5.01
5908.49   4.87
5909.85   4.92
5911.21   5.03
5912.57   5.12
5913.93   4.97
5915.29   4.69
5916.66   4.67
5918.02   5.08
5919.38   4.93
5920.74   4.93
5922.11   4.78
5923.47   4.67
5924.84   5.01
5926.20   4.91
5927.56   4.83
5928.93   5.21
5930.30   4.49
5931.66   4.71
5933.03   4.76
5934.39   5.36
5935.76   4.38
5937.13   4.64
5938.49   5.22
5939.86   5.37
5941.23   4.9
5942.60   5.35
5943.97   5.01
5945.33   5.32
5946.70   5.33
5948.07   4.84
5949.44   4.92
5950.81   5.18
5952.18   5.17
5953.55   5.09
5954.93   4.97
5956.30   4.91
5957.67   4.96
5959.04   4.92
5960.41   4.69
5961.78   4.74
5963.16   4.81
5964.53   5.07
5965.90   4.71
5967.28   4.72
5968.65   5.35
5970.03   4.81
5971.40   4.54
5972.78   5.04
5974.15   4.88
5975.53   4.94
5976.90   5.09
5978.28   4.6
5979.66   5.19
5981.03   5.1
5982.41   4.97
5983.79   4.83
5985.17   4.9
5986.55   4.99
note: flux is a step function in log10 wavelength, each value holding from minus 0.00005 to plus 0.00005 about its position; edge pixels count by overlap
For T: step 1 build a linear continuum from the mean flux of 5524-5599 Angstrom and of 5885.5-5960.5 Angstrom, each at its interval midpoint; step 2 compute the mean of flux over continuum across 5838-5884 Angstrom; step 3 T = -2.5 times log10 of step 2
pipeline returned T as -0.14 mag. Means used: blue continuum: 6.55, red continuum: 4.88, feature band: 5.88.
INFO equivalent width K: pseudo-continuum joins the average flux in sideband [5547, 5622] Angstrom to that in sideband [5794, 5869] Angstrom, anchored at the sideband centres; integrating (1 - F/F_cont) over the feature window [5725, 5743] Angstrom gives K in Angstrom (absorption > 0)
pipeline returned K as 1.6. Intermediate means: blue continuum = 6.57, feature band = 6.28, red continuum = 7.1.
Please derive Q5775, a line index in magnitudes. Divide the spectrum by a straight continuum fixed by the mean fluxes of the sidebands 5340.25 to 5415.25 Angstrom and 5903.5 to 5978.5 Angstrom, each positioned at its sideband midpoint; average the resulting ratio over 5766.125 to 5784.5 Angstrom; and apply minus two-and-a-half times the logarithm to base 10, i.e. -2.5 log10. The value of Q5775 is -0.17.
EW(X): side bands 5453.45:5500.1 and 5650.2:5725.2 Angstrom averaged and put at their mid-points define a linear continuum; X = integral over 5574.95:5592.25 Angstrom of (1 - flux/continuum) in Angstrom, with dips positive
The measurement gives -3.31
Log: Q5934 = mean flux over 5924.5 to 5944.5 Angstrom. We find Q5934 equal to 4.94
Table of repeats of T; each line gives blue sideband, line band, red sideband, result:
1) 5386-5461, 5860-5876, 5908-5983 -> -0.16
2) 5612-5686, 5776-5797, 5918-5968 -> -0.14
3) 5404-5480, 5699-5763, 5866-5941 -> -0.12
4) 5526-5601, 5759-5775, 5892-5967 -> -0.10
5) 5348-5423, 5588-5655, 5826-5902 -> -0.06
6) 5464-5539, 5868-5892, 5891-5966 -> -0.06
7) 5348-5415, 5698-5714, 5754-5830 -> 0.16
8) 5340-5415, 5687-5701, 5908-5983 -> -0.11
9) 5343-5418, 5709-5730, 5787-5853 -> 0.14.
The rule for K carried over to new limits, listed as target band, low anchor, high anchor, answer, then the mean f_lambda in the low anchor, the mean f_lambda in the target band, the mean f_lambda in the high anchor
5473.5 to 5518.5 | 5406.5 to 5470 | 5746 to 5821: 1.17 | 6.35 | 6.3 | 7.05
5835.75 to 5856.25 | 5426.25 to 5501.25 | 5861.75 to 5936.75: -3.74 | 6.32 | 6.21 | 5.1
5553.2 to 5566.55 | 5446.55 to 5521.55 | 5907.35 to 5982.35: 0.11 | 6.35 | 6.07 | 4.94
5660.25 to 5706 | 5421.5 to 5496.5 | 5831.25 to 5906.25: -1.82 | 6.3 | 6.18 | 5.65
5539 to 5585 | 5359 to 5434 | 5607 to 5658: -2.11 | 6.35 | 6.71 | 6.45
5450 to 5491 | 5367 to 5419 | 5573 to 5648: 0.48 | 6.34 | 6.38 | 6.65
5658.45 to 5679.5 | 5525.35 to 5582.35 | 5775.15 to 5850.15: 1.77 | 6.6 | 6.31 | 7.26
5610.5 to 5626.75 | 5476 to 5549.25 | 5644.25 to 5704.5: -0.58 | 6.31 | 6.47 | 6.2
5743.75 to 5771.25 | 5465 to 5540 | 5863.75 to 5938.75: -3.14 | 6.35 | 6.17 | 5.08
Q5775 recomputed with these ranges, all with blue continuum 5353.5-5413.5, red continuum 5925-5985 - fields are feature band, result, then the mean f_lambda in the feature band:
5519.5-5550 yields -0.06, 6.36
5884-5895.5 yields 0.12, 4.59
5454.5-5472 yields -0.05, 6.46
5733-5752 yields -0.14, 6.23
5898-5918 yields 0.01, 5.02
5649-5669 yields -0.11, 6.28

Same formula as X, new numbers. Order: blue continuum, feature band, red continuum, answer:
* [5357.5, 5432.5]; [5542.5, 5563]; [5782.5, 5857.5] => 1.49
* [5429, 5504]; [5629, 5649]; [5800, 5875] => 0.81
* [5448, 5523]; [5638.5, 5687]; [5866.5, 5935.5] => -3.93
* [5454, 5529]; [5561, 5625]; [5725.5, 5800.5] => -2.91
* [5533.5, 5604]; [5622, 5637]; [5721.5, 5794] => -0.15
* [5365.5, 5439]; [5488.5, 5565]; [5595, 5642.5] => 0.92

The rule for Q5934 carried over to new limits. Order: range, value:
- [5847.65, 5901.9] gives 5.4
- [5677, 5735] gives 6.14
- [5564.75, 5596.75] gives 6.96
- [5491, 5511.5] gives 6.27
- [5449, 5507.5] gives 6.35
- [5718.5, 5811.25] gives 6.63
